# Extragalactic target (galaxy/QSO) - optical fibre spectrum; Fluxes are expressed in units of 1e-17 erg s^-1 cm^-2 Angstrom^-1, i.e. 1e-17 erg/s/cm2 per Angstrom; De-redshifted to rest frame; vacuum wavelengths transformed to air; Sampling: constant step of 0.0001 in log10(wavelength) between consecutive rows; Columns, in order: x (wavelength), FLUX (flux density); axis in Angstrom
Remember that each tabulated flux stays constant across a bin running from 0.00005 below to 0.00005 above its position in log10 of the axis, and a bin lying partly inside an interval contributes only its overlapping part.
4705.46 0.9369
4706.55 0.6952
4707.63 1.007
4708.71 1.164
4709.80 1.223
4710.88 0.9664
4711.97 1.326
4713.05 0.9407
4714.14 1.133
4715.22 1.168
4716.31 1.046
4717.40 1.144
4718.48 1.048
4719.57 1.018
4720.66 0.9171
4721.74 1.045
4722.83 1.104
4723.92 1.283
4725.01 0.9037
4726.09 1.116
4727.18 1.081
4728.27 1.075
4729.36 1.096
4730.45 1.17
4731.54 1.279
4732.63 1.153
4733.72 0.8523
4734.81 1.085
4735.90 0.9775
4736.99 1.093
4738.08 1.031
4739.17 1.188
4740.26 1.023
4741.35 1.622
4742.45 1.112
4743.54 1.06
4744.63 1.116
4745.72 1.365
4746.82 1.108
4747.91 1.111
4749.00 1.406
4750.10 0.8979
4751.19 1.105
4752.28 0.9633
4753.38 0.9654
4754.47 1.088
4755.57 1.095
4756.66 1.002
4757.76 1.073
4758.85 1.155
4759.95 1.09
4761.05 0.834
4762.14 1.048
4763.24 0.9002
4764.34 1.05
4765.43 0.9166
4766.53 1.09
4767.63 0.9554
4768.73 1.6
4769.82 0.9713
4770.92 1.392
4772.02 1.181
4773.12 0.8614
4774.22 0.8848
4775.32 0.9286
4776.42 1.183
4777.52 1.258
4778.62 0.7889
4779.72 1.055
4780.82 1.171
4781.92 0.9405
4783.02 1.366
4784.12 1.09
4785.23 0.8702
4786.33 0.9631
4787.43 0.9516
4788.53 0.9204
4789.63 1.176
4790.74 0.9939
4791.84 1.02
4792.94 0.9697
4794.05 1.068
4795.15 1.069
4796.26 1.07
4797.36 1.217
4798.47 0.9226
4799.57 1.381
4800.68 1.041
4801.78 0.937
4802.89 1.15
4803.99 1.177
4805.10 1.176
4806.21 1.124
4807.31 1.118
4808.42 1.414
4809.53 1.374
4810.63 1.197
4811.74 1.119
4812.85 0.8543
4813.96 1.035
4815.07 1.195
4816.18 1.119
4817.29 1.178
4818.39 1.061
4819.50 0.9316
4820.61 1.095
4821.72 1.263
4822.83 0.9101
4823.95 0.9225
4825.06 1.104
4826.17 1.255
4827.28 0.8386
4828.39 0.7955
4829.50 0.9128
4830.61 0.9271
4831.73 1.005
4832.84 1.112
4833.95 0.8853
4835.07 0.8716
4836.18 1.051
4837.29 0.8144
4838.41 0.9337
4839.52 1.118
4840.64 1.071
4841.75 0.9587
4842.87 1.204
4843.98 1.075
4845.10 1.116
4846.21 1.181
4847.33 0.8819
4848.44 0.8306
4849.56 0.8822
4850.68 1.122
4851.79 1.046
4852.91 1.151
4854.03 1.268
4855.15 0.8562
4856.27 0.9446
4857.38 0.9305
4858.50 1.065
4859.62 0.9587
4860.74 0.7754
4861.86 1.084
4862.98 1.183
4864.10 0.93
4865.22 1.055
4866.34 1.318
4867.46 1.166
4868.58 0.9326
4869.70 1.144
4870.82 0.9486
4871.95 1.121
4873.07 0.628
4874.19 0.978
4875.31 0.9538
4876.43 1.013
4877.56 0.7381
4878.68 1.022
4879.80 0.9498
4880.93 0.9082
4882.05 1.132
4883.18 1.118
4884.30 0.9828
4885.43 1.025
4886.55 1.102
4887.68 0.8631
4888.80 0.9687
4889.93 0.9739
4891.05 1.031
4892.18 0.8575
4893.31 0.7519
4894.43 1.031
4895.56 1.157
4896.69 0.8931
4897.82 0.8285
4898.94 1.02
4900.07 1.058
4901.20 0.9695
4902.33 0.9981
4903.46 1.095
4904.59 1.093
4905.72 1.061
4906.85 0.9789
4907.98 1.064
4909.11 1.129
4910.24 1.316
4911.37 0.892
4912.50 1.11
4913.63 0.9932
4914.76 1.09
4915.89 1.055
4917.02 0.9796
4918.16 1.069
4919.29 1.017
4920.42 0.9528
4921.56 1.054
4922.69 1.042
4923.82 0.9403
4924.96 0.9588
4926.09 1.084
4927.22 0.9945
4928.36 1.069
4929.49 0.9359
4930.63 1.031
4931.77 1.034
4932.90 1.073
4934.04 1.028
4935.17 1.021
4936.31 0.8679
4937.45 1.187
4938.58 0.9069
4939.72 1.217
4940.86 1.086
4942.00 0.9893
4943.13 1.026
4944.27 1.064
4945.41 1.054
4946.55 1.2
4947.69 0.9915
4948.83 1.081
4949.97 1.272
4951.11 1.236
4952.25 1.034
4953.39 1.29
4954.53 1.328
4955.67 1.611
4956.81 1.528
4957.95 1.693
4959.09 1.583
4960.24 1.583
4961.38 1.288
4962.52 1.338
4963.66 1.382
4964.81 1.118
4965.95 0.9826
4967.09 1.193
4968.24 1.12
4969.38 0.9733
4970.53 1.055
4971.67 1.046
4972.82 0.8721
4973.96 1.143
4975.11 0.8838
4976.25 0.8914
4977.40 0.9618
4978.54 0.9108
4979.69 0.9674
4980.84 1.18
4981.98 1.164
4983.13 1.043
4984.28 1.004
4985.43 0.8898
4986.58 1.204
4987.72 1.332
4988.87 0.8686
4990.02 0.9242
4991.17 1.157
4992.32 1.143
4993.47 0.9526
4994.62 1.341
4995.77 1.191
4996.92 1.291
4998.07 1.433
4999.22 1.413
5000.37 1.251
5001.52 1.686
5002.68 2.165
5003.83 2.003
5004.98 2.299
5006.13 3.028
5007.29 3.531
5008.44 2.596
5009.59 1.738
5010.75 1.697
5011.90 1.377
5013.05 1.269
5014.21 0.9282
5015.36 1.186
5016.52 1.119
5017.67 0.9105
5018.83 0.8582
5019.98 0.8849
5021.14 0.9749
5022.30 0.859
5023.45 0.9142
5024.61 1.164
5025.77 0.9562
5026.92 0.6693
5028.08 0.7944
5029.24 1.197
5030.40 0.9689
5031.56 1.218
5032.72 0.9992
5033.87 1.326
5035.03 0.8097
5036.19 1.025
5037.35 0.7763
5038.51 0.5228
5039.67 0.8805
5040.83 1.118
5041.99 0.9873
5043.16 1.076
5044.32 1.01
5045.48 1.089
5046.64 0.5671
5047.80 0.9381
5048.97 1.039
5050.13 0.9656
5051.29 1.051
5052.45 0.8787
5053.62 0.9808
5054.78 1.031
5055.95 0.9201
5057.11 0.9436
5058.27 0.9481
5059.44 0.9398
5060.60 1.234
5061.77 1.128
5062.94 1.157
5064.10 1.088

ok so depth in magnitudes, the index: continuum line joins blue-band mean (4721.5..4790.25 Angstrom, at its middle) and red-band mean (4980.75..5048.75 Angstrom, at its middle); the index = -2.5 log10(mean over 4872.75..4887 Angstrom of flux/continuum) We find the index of 0.19 mag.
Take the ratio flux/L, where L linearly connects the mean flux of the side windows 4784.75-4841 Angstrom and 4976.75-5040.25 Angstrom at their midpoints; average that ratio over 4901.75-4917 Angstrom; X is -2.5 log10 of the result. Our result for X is 0.09 mag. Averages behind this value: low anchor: 1.05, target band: 1.06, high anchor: 1.25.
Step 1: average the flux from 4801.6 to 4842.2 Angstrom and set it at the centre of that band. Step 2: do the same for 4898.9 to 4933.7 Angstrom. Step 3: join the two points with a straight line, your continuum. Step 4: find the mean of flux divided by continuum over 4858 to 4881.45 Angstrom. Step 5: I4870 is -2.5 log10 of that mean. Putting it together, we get 0.06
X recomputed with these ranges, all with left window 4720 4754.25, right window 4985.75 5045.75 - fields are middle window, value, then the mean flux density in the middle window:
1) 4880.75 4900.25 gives 0.21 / 0.984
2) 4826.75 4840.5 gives 0.23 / 0.943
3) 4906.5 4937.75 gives 0.18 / 1.03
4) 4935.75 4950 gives 0.15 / 1.06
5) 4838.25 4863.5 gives 0.14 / 1.03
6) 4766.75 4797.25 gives 0.07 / 1.07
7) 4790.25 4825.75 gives 0.05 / 1.1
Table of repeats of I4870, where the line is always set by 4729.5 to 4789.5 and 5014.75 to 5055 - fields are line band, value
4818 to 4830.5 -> 0.05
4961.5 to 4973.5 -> -0.13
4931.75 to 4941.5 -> -0.04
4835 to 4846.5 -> 0.01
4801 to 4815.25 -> -0.08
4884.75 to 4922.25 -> 0.01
